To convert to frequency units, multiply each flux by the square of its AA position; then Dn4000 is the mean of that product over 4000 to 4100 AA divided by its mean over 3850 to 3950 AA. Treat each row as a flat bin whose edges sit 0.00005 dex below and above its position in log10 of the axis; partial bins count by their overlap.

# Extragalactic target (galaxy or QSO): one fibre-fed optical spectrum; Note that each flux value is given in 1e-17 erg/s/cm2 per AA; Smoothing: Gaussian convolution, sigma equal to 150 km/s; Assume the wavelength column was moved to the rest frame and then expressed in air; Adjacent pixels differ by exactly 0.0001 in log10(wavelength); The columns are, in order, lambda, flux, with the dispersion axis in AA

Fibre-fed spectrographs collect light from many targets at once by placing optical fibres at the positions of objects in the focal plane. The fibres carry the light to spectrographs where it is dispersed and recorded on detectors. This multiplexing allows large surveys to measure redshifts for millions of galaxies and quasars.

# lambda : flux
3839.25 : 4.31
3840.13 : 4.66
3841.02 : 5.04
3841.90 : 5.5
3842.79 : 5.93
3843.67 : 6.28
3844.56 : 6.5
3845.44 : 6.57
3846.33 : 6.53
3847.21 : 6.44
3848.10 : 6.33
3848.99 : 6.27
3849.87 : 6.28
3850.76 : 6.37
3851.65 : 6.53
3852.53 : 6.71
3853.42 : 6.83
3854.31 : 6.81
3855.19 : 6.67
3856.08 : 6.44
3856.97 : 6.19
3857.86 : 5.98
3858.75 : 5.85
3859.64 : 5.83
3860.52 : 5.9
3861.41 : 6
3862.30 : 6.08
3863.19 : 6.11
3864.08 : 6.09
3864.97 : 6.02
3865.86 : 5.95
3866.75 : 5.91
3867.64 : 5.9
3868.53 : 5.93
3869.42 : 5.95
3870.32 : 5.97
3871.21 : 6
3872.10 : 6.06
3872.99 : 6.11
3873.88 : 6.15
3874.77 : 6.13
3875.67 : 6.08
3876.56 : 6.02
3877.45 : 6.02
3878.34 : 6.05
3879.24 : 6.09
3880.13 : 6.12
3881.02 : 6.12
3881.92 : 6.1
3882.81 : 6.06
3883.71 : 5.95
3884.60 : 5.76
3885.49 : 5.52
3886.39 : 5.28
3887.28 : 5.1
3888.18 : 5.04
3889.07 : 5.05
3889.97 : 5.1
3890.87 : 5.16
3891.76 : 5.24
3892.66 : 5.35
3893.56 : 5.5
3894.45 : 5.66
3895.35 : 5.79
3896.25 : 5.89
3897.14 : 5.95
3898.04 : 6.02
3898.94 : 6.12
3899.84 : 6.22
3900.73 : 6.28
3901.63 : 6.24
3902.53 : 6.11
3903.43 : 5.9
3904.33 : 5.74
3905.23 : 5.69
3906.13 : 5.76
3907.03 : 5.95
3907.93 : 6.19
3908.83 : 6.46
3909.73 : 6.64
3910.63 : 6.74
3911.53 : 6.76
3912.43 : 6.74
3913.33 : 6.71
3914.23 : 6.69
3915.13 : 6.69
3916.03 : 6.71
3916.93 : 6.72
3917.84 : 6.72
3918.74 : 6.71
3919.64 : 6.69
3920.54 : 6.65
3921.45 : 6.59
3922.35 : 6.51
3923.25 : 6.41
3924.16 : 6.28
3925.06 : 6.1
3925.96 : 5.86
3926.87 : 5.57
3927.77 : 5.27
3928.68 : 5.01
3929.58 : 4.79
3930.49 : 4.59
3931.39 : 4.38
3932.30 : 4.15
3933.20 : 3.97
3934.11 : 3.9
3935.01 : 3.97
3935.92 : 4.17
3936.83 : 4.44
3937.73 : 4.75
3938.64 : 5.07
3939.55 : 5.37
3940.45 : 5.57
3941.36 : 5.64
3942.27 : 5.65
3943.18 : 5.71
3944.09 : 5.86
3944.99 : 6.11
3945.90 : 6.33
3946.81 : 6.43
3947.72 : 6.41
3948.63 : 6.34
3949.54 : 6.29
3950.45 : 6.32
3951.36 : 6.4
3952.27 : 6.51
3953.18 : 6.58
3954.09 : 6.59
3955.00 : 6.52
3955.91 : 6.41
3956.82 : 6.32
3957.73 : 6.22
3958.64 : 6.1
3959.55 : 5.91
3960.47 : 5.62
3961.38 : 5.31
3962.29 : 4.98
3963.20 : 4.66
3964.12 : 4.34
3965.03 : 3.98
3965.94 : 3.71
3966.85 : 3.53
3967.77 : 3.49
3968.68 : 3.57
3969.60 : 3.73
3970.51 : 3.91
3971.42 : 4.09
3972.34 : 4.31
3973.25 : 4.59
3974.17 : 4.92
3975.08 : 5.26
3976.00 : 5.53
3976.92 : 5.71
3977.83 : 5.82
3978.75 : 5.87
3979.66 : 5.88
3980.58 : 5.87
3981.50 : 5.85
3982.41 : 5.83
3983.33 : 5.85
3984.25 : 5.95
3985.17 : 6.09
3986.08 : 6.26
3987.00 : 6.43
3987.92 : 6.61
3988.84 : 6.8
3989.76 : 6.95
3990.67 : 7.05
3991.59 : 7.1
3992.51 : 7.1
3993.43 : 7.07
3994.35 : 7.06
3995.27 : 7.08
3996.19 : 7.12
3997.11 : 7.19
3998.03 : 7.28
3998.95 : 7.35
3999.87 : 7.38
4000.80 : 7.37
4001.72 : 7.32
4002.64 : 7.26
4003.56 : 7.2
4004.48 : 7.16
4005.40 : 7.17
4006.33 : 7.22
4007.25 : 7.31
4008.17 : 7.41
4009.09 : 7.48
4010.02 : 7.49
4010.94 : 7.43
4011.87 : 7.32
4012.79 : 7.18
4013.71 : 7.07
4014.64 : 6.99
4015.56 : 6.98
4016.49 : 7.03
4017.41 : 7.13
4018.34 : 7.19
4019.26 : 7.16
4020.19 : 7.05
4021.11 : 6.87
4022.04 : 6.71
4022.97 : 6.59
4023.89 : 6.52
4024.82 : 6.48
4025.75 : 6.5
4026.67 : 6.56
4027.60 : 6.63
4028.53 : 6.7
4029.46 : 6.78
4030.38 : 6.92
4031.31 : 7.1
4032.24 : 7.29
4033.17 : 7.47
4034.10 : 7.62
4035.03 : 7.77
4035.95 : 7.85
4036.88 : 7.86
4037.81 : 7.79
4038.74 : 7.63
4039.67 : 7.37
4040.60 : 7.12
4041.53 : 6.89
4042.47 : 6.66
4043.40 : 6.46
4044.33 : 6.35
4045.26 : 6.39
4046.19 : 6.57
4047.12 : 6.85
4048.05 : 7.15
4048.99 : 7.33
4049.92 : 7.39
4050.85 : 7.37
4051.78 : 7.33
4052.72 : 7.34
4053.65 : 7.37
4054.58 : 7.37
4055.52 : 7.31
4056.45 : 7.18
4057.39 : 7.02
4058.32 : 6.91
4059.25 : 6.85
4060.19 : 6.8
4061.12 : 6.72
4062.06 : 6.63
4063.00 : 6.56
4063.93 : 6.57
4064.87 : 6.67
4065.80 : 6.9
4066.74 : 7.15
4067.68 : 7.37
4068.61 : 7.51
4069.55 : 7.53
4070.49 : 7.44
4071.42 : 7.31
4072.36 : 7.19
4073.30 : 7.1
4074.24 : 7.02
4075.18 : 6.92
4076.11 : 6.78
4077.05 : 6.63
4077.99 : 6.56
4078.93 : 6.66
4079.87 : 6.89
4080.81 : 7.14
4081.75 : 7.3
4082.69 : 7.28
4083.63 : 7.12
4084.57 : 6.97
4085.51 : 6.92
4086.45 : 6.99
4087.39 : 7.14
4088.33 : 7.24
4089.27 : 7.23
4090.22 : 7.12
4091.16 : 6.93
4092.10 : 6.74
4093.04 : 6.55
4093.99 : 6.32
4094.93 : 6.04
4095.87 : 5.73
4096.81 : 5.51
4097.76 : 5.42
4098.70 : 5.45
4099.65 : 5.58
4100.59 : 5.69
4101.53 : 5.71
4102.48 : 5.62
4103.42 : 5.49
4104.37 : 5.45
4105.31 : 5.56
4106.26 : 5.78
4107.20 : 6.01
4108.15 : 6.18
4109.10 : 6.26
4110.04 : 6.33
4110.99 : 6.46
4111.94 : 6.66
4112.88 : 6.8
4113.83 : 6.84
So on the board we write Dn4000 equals 1.3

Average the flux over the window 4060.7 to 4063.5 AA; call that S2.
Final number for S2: 6.63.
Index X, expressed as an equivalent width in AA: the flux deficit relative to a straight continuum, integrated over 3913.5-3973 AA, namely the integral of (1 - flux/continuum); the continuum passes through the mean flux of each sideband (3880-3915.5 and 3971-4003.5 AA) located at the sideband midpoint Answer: 6.3 AA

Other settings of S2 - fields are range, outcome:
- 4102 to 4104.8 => 5.51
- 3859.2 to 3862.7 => 5.96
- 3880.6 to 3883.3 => 6.07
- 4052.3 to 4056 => 7.36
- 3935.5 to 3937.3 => 4.32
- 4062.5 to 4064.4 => 6.56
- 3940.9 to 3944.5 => 5.7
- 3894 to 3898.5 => 5.87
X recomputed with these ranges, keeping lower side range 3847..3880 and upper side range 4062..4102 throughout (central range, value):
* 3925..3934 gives 2.1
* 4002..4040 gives -3.3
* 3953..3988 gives 6.1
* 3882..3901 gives 1.9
